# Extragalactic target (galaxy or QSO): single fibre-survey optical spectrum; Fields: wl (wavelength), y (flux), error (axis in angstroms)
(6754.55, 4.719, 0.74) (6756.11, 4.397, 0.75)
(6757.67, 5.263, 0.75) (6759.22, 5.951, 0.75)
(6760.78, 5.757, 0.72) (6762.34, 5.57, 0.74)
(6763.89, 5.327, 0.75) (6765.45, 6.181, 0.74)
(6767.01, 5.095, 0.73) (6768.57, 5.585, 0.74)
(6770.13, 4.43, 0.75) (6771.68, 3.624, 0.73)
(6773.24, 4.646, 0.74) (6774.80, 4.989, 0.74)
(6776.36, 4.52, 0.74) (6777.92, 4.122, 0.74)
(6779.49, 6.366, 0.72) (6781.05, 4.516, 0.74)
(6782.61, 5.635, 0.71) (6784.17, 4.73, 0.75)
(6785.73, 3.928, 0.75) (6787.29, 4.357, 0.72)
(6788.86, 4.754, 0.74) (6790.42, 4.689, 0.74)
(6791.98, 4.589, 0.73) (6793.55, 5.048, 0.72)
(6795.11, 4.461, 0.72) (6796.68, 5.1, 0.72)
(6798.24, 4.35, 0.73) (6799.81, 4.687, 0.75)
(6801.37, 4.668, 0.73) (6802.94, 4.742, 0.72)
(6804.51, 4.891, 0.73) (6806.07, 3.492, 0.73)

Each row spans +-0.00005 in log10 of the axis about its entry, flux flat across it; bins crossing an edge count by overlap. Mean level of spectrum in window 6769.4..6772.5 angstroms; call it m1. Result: 4.04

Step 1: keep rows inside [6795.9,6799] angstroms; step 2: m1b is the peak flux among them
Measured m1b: 5.1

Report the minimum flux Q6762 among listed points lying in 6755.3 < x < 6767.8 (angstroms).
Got 4.397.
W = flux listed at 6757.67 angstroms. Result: 5.263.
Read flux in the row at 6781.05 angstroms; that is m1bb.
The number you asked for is 4.516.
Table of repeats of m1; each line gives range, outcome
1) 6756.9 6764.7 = 5.58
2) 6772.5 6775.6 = 4.82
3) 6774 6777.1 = 4.76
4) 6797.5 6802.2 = 4.57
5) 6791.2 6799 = 4.71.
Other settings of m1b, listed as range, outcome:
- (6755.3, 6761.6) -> 5.951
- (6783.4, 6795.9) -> 5.048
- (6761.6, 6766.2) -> 6.181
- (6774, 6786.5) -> 6.366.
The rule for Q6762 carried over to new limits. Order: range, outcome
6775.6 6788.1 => 3.928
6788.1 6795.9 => 4.461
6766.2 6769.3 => 5.095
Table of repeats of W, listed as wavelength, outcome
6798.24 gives 4.35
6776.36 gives 4.52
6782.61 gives 5.635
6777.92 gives 4.122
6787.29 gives 4.357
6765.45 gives 6.181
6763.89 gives 5.327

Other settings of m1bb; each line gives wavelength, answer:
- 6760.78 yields 5.757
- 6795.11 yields 4.461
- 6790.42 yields 4.689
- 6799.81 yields 4.687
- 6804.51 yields 4.891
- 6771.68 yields 3.624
